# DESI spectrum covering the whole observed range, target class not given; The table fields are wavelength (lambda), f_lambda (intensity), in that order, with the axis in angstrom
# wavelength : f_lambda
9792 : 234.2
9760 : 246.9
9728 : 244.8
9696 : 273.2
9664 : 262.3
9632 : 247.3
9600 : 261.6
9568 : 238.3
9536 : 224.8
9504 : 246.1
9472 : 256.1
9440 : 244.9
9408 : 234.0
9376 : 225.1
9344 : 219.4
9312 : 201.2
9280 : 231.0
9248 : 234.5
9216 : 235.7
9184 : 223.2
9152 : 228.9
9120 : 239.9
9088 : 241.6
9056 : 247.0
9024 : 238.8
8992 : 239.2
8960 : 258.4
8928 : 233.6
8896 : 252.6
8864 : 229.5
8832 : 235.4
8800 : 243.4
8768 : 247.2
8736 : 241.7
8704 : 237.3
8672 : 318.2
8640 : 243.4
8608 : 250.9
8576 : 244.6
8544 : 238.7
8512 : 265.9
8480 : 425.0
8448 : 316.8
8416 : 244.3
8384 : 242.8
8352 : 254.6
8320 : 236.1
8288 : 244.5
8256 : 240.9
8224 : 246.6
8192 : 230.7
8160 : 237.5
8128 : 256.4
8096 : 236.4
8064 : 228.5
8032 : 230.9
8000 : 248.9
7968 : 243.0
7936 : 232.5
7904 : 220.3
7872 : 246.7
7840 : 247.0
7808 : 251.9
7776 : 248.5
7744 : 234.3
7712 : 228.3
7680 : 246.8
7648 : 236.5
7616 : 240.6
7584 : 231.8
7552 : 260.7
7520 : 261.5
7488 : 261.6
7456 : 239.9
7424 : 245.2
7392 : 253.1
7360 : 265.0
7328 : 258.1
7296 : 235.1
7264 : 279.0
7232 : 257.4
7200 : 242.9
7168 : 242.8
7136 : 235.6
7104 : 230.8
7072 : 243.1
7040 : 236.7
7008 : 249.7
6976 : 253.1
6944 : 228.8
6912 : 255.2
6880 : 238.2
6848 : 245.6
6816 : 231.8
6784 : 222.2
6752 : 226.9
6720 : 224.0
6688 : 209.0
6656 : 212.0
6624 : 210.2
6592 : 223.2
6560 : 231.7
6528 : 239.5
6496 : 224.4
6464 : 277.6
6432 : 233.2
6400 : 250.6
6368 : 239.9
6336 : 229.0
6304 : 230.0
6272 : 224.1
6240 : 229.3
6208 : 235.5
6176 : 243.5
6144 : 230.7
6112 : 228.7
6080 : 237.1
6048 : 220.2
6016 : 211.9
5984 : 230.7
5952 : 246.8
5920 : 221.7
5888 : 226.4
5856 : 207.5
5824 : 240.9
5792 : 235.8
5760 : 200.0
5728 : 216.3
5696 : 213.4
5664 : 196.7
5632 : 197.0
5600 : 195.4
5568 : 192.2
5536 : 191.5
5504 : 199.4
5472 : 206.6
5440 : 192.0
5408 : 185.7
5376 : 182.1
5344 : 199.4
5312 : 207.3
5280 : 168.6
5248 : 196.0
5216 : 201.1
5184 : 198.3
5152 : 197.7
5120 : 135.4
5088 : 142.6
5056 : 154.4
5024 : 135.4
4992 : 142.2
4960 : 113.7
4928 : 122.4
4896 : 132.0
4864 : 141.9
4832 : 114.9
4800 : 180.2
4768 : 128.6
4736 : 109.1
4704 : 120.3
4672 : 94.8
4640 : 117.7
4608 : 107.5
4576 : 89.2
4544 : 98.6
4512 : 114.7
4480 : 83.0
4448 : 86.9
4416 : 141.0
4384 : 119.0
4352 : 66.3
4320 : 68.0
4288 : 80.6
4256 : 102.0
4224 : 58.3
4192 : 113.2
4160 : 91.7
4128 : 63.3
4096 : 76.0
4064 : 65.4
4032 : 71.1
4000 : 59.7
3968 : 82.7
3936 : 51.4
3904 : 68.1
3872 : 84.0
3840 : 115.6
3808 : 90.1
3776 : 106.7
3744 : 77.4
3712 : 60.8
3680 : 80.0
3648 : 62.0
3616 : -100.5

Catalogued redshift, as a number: 0.29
